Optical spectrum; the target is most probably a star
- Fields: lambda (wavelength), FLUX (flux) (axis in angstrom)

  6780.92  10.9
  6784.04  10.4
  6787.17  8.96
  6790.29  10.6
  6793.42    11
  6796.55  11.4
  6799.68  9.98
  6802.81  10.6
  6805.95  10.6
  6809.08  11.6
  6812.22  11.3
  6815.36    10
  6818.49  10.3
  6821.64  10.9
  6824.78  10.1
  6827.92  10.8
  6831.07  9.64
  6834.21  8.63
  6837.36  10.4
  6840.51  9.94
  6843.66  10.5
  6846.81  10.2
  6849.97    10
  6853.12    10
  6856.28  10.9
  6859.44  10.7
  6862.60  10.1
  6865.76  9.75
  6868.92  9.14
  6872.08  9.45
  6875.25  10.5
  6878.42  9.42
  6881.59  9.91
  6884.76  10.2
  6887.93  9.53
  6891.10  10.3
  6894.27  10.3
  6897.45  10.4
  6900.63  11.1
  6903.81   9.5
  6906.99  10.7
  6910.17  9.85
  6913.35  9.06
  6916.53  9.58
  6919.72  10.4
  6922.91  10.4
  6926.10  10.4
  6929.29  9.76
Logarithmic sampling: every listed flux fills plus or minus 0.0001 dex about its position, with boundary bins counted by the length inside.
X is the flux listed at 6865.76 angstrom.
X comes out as 9.75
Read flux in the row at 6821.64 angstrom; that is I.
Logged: 10.9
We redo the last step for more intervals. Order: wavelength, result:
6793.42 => 11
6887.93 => 9.53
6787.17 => 8.96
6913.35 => 9.06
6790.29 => 10.6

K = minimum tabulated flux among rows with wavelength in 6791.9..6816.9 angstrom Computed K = 9.98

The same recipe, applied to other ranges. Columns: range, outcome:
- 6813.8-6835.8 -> 8.63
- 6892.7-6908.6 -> 9.5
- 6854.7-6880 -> 9.14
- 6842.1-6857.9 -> 10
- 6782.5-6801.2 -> 8.96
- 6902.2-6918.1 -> 9.06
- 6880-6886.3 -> 9.91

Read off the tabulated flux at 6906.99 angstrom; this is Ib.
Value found 10.7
